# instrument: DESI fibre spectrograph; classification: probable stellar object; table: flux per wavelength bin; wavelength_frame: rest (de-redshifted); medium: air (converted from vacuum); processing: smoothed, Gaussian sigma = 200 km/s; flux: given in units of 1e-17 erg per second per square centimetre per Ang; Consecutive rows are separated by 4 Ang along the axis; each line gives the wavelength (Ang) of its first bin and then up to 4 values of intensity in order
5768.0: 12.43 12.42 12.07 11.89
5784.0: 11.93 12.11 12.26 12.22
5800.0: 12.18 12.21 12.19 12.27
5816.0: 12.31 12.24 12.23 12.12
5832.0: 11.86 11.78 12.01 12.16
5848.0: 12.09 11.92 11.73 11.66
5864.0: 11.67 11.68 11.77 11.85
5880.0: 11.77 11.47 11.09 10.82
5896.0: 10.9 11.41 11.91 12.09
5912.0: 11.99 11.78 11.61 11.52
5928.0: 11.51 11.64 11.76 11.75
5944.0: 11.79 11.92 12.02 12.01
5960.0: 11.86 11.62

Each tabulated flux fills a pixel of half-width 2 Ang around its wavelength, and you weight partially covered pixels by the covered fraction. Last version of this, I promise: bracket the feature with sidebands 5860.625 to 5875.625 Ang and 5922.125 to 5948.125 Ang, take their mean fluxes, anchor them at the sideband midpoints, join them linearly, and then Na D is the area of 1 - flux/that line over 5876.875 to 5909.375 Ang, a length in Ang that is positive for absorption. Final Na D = 0.8 Ang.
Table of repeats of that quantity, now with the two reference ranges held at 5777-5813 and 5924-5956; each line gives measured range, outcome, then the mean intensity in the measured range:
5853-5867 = 0.3 Ang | 11.7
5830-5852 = 0.1 Ang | 12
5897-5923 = 0.2 Ang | 11.8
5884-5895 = 0.8 Ang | 11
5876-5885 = 0.2 Ang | 11.7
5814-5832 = -0.2 Ang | 12.2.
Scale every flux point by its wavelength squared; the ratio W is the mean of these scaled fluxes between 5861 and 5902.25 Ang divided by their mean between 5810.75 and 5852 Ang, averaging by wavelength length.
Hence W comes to 0.96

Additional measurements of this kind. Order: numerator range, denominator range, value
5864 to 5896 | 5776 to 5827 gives 0.97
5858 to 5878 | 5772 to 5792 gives 1.00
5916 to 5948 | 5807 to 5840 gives 1.00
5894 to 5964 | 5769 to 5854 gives 1.01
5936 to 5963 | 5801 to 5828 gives 1.02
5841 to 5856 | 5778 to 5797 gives 1.02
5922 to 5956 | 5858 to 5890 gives 1.03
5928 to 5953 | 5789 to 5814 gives 1.01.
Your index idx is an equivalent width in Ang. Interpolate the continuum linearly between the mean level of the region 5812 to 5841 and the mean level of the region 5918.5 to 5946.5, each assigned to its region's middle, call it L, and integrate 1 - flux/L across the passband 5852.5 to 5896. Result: 1.3 Ang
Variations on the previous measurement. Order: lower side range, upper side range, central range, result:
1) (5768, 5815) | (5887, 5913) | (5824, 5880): -0.51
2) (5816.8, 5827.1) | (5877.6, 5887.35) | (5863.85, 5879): -0.10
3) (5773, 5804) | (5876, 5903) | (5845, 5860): -0.37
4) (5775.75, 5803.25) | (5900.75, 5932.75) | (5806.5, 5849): -0.42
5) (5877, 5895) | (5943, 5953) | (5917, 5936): 0.16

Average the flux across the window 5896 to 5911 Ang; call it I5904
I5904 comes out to 11.7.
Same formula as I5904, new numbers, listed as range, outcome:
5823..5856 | 12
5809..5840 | 12.1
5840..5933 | 11.7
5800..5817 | 12.2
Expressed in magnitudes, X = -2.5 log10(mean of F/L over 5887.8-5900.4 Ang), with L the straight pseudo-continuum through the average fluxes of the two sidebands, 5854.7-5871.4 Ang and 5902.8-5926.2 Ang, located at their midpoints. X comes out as 0.072 mag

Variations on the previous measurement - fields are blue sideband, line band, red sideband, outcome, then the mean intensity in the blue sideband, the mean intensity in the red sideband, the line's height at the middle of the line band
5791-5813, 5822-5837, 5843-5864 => 0.00 mag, 12.2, 11.9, 12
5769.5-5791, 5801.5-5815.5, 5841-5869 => -0.02 mag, 12.1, 11.9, 12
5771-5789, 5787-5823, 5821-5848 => -0.02 mag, 12.1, 12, 12.1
